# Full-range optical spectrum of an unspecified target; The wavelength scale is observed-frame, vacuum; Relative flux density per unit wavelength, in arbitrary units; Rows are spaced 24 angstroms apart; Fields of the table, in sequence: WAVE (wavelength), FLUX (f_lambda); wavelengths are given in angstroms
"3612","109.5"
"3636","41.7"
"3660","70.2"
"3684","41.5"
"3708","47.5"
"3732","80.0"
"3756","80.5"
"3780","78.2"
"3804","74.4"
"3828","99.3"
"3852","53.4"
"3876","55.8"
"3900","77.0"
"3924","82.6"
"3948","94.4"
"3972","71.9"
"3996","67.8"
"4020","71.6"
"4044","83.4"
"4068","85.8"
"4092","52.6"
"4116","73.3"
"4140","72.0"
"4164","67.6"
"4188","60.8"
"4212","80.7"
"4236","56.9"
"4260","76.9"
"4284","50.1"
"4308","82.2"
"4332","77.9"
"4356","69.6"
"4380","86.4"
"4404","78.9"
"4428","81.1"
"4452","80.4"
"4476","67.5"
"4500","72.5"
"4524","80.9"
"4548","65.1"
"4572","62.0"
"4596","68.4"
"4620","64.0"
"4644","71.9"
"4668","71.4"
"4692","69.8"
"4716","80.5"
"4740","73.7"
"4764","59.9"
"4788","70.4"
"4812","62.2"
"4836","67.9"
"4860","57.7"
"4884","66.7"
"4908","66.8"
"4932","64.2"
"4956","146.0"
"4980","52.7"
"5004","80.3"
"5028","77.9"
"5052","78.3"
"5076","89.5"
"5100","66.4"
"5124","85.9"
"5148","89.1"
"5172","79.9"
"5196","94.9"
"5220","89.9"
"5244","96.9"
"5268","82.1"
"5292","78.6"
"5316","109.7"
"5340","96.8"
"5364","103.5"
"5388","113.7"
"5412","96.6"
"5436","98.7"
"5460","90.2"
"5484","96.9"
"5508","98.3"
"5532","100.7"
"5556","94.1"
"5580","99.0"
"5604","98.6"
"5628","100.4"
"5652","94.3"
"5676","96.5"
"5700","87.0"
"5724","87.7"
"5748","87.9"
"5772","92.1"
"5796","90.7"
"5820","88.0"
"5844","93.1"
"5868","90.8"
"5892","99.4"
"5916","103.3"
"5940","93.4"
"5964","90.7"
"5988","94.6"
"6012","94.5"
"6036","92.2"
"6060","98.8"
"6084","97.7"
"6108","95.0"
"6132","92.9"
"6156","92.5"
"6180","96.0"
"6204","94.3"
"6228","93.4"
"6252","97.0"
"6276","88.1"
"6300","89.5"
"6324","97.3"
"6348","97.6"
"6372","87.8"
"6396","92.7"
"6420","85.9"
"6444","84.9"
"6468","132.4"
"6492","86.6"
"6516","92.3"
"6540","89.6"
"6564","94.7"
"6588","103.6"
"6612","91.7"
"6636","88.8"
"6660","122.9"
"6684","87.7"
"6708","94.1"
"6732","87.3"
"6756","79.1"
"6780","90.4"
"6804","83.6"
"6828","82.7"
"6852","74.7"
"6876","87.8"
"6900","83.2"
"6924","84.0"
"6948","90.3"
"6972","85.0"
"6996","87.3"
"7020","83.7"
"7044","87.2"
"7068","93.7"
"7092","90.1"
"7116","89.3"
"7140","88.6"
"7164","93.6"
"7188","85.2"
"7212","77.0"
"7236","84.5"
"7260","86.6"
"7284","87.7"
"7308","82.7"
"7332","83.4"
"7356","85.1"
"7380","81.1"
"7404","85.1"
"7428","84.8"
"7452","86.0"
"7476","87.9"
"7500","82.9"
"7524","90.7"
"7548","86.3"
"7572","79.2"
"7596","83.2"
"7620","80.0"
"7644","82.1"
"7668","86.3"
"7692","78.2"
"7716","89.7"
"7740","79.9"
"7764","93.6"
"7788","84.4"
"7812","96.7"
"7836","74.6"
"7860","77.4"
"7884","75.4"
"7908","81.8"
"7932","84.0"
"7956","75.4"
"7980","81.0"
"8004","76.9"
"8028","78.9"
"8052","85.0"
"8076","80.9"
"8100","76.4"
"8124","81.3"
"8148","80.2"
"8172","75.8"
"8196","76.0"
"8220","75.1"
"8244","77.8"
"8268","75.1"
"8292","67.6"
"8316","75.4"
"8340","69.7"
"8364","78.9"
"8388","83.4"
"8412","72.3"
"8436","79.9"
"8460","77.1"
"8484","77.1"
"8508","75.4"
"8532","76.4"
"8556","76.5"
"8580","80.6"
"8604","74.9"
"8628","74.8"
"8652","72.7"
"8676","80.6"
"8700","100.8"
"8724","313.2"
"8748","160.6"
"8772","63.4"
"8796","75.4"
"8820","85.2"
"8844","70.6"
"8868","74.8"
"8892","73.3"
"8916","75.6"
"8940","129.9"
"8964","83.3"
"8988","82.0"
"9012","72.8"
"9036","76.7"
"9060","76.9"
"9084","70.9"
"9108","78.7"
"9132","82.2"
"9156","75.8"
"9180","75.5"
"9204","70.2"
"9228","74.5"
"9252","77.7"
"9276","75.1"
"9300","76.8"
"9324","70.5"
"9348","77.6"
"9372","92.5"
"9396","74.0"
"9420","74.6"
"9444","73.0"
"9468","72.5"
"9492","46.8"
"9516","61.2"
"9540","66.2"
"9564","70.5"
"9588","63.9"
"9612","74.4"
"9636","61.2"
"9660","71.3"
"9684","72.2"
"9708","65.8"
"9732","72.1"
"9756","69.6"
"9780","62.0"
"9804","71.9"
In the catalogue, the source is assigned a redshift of 0.329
